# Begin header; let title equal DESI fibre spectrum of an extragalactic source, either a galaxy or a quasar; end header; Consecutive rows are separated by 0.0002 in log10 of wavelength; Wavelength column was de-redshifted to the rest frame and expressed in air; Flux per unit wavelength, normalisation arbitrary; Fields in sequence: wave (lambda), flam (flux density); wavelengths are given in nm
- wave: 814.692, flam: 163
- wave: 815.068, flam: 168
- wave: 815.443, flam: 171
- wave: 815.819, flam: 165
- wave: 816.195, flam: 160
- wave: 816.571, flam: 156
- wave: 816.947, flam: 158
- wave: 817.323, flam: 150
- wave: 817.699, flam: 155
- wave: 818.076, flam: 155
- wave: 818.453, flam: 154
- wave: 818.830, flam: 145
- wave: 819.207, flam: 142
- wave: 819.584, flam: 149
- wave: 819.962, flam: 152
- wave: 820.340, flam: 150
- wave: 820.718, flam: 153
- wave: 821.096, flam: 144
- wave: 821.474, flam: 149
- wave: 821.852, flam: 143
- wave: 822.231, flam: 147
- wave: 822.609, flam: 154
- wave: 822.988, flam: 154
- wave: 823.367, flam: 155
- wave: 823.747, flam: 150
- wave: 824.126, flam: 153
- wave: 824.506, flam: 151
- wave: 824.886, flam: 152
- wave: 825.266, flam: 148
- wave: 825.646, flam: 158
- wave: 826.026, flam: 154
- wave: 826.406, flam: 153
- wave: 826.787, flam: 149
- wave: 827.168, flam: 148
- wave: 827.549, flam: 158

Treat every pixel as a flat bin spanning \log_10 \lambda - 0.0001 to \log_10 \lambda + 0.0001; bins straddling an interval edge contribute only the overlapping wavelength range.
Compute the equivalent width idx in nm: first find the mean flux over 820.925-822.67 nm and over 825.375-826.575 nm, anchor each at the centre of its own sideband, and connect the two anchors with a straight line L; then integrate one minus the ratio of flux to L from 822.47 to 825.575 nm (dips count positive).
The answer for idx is -0.03 nm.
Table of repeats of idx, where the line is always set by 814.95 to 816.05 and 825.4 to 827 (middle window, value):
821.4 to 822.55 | 0.09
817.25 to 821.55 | 0.33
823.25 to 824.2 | 0.03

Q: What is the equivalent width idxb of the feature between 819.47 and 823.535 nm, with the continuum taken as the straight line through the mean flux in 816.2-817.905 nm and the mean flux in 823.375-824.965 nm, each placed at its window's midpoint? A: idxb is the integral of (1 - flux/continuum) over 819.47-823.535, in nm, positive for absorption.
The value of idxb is 0.083 nm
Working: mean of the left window 155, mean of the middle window 150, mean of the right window 152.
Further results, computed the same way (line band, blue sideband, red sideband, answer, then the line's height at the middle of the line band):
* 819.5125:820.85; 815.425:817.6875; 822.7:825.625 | 0.04 nm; 156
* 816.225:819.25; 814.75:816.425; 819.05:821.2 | 0.09 nm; 157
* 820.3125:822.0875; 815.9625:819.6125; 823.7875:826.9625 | 0.06 nm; 152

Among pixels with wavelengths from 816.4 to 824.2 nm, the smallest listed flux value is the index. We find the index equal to 142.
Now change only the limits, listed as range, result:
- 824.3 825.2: 151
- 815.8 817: 156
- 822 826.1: 147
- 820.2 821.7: 144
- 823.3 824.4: 150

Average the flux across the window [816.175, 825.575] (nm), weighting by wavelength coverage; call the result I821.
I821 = 151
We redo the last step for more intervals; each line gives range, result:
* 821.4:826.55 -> 152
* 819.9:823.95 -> 150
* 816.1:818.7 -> 155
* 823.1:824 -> 153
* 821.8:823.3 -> 151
